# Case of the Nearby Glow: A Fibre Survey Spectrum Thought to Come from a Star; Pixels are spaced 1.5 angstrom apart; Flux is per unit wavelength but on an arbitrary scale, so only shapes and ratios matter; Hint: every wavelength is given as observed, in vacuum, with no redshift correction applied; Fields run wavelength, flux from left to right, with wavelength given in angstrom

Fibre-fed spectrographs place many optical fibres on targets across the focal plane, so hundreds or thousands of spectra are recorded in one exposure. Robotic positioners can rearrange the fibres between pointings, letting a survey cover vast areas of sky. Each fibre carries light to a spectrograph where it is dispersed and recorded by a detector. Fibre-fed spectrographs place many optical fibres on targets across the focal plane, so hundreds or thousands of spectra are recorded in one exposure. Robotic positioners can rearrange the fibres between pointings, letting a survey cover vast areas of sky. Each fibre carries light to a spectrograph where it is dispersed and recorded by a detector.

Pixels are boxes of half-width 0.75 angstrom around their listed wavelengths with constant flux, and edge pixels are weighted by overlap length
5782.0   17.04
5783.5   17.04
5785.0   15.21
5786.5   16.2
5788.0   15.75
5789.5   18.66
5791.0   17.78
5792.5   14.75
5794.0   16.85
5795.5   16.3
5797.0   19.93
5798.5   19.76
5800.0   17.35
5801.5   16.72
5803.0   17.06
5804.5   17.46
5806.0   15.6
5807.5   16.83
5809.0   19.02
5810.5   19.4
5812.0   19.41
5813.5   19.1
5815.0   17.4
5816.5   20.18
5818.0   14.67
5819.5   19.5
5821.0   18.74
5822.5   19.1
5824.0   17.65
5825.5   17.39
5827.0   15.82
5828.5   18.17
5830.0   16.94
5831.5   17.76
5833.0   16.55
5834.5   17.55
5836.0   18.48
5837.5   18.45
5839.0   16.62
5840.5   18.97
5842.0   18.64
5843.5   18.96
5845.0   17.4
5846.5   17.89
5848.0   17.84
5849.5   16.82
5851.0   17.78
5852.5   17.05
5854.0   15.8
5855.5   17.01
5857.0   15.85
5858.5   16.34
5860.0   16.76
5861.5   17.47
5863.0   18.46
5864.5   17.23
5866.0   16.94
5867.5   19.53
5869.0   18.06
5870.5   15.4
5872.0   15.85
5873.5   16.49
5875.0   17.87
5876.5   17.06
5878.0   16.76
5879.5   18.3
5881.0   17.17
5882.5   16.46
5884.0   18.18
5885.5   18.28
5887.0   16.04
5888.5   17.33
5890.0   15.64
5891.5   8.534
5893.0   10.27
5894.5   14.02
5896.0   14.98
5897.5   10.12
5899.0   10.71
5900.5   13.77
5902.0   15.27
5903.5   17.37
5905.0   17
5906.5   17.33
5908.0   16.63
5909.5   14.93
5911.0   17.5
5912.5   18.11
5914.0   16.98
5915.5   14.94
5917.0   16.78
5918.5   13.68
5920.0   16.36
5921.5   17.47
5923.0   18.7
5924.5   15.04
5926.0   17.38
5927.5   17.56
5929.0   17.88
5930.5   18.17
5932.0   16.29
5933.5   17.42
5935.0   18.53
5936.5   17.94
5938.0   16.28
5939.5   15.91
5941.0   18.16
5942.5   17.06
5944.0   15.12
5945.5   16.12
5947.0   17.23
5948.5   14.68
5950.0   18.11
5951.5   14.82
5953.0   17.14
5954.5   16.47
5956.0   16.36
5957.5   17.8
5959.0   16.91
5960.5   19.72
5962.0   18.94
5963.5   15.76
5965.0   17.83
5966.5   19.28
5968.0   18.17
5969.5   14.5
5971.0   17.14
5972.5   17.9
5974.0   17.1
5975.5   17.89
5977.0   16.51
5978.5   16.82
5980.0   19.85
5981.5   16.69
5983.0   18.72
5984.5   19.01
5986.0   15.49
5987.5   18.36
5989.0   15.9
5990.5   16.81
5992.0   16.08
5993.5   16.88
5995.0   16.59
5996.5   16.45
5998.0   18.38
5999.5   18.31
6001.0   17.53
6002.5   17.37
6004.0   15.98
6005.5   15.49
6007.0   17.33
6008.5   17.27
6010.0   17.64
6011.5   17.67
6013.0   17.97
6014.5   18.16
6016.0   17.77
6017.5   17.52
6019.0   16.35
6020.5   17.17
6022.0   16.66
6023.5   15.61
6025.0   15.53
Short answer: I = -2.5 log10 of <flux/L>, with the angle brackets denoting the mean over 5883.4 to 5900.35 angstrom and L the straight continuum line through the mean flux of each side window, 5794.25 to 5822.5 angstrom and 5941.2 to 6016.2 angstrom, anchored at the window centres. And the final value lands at 0.25 mag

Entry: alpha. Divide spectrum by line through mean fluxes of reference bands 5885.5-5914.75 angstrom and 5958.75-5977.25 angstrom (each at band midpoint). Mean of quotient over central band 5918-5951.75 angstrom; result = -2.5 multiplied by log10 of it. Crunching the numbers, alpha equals -0.04 mag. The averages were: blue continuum 15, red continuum 17.6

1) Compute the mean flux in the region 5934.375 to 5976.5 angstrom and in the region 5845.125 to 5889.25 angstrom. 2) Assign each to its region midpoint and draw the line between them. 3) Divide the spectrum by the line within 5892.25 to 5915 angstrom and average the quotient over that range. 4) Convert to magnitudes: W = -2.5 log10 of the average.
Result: 0.15 mag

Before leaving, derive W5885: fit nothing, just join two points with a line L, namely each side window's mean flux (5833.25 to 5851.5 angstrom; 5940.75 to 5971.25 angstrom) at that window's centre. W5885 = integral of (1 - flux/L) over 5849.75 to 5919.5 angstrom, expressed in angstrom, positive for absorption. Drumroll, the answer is 5.9 angstrom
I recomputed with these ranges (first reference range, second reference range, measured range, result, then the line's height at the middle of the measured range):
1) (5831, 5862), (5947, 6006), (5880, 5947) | 0.081 mag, 17.3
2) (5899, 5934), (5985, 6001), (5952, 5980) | -0.037 mag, 16.8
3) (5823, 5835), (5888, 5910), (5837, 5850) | -0.084 mag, 16.6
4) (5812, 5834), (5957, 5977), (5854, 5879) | 0.045 mag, 17.8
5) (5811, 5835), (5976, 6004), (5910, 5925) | 0.063 mag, 17.5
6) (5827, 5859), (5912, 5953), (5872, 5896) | 0.084 mag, 17.1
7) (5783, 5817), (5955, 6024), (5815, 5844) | -0.023 mag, 17.5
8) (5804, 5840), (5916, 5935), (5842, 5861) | 0.024 mag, 17.6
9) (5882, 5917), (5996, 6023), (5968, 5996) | -0.024 mag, 16.8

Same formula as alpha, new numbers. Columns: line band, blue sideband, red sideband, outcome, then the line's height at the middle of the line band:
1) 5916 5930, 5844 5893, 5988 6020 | 0.01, 16.9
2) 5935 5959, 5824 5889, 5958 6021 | 0.04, 17.4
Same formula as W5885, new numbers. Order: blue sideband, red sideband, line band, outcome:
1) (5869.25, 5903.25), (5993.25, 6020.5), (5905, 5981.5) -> -3.80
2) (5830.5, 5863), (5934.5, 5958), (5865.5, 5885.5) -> -0.05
